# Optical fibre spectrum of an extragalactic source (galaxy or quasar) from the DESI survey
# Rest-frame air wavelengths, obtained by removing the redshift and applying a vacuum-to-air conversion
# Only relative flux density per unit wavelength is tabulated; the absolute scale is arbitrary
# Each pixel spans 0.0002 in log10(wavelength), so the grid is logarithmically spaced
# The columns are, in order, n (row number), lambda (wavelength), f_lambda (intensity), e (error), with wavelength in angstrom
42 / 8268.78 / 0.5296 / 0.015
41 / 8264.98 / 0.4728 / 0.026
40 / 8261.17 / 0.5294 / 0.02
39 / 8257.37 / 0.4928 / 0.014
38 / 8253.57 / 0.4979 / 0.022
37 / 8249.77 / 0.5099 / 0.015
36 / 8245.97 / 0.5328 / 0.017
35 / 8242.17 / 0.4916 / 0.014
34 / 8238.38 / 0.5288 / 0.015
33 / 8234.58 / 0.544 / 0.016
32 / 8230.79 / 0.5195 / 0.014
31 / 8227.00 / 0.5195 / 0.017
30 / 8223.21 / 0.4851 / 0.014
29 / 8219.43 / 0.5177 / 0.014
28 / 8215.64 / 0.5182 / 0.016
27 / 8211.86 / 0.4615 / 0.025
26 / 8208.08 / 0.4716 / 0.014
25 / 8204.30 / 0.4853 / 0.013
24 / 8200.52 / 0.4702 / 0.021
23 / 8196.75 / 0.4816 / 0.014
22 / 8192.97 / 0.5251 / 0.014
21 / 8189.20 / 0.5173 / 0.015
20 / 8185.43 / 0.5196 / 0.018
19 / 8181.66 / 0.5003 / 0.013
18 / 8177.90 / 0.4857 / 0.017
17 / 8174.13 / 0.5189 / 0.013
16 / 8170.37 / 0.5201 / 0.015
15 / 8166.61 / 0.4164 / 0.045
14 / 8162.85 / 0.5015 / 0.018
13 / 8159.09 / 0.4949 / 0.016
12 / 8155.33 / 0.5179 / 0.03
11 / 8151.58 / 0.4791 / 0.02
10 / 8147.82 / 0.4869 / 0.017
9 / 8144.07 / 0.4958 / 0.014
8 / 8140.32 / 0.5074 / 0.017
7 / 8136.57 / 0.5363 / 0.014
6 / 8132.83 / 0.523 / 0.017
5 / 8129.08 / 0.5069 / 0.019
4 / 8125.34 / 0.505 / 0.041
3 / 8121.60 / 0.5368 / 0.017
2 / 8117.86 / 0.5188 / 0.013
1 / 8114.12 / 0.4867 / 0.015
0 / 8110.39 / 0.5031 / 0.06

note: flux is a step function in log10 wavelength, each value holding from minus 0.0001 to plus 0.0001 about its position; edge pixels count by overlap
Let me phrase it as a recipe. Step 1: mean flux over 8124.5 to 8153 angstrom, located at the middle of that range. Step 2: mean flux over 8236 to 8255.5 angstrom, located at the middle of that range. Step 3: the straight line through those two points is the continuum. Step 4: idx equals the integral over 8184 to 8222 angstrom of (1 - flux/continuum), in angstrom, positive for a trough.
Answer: 1.0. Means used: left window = 0.505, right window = 0.513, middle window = 0.496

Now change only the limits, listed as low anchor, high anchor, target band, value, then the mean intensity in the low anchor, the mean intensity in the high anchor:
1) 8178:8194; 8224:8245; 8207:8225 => 0.86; 0.512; 0.519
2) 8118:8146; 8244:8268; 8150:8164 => 0.43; 0.516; 0.507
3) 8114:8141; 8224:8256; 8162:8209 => 2.11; 0.517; 0.516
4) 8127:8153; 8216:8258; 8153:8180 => 0.75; 0.505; 0.513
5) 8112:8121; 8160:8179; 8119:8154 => -0.57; 0.508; 0.489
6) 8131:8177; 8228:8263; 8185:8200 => 0.01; 0.499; 0.516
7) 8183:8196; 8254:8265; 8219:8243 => -0.37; 0.516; 0.503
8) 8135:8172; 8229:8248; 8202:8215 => 0.92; 0.495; 0.523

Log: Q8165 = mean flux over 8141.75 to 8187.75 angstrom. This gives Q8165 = 0.495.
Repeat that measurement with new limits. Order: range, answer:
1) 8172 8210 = 0.498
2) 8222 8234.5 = 0.514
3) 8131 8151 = 0.508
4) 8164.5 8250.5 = 0.502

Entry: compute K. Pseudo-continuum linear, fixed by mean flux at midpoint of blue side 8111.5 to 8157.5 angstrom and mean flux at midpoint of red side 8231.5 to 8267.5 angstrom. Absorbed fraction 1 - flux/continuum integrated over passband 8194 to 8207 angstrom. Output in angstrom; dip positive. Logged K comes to 0.7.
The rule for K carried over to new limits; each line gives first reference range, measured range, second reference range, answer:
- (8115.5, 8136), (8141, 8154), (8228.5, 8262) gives 0.69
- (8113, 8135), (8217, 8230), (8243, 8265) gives 0.01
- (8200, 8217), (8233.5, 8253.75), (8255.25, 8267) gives -1.03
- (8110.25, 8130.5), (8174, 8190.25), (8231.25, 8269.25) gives 0.15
